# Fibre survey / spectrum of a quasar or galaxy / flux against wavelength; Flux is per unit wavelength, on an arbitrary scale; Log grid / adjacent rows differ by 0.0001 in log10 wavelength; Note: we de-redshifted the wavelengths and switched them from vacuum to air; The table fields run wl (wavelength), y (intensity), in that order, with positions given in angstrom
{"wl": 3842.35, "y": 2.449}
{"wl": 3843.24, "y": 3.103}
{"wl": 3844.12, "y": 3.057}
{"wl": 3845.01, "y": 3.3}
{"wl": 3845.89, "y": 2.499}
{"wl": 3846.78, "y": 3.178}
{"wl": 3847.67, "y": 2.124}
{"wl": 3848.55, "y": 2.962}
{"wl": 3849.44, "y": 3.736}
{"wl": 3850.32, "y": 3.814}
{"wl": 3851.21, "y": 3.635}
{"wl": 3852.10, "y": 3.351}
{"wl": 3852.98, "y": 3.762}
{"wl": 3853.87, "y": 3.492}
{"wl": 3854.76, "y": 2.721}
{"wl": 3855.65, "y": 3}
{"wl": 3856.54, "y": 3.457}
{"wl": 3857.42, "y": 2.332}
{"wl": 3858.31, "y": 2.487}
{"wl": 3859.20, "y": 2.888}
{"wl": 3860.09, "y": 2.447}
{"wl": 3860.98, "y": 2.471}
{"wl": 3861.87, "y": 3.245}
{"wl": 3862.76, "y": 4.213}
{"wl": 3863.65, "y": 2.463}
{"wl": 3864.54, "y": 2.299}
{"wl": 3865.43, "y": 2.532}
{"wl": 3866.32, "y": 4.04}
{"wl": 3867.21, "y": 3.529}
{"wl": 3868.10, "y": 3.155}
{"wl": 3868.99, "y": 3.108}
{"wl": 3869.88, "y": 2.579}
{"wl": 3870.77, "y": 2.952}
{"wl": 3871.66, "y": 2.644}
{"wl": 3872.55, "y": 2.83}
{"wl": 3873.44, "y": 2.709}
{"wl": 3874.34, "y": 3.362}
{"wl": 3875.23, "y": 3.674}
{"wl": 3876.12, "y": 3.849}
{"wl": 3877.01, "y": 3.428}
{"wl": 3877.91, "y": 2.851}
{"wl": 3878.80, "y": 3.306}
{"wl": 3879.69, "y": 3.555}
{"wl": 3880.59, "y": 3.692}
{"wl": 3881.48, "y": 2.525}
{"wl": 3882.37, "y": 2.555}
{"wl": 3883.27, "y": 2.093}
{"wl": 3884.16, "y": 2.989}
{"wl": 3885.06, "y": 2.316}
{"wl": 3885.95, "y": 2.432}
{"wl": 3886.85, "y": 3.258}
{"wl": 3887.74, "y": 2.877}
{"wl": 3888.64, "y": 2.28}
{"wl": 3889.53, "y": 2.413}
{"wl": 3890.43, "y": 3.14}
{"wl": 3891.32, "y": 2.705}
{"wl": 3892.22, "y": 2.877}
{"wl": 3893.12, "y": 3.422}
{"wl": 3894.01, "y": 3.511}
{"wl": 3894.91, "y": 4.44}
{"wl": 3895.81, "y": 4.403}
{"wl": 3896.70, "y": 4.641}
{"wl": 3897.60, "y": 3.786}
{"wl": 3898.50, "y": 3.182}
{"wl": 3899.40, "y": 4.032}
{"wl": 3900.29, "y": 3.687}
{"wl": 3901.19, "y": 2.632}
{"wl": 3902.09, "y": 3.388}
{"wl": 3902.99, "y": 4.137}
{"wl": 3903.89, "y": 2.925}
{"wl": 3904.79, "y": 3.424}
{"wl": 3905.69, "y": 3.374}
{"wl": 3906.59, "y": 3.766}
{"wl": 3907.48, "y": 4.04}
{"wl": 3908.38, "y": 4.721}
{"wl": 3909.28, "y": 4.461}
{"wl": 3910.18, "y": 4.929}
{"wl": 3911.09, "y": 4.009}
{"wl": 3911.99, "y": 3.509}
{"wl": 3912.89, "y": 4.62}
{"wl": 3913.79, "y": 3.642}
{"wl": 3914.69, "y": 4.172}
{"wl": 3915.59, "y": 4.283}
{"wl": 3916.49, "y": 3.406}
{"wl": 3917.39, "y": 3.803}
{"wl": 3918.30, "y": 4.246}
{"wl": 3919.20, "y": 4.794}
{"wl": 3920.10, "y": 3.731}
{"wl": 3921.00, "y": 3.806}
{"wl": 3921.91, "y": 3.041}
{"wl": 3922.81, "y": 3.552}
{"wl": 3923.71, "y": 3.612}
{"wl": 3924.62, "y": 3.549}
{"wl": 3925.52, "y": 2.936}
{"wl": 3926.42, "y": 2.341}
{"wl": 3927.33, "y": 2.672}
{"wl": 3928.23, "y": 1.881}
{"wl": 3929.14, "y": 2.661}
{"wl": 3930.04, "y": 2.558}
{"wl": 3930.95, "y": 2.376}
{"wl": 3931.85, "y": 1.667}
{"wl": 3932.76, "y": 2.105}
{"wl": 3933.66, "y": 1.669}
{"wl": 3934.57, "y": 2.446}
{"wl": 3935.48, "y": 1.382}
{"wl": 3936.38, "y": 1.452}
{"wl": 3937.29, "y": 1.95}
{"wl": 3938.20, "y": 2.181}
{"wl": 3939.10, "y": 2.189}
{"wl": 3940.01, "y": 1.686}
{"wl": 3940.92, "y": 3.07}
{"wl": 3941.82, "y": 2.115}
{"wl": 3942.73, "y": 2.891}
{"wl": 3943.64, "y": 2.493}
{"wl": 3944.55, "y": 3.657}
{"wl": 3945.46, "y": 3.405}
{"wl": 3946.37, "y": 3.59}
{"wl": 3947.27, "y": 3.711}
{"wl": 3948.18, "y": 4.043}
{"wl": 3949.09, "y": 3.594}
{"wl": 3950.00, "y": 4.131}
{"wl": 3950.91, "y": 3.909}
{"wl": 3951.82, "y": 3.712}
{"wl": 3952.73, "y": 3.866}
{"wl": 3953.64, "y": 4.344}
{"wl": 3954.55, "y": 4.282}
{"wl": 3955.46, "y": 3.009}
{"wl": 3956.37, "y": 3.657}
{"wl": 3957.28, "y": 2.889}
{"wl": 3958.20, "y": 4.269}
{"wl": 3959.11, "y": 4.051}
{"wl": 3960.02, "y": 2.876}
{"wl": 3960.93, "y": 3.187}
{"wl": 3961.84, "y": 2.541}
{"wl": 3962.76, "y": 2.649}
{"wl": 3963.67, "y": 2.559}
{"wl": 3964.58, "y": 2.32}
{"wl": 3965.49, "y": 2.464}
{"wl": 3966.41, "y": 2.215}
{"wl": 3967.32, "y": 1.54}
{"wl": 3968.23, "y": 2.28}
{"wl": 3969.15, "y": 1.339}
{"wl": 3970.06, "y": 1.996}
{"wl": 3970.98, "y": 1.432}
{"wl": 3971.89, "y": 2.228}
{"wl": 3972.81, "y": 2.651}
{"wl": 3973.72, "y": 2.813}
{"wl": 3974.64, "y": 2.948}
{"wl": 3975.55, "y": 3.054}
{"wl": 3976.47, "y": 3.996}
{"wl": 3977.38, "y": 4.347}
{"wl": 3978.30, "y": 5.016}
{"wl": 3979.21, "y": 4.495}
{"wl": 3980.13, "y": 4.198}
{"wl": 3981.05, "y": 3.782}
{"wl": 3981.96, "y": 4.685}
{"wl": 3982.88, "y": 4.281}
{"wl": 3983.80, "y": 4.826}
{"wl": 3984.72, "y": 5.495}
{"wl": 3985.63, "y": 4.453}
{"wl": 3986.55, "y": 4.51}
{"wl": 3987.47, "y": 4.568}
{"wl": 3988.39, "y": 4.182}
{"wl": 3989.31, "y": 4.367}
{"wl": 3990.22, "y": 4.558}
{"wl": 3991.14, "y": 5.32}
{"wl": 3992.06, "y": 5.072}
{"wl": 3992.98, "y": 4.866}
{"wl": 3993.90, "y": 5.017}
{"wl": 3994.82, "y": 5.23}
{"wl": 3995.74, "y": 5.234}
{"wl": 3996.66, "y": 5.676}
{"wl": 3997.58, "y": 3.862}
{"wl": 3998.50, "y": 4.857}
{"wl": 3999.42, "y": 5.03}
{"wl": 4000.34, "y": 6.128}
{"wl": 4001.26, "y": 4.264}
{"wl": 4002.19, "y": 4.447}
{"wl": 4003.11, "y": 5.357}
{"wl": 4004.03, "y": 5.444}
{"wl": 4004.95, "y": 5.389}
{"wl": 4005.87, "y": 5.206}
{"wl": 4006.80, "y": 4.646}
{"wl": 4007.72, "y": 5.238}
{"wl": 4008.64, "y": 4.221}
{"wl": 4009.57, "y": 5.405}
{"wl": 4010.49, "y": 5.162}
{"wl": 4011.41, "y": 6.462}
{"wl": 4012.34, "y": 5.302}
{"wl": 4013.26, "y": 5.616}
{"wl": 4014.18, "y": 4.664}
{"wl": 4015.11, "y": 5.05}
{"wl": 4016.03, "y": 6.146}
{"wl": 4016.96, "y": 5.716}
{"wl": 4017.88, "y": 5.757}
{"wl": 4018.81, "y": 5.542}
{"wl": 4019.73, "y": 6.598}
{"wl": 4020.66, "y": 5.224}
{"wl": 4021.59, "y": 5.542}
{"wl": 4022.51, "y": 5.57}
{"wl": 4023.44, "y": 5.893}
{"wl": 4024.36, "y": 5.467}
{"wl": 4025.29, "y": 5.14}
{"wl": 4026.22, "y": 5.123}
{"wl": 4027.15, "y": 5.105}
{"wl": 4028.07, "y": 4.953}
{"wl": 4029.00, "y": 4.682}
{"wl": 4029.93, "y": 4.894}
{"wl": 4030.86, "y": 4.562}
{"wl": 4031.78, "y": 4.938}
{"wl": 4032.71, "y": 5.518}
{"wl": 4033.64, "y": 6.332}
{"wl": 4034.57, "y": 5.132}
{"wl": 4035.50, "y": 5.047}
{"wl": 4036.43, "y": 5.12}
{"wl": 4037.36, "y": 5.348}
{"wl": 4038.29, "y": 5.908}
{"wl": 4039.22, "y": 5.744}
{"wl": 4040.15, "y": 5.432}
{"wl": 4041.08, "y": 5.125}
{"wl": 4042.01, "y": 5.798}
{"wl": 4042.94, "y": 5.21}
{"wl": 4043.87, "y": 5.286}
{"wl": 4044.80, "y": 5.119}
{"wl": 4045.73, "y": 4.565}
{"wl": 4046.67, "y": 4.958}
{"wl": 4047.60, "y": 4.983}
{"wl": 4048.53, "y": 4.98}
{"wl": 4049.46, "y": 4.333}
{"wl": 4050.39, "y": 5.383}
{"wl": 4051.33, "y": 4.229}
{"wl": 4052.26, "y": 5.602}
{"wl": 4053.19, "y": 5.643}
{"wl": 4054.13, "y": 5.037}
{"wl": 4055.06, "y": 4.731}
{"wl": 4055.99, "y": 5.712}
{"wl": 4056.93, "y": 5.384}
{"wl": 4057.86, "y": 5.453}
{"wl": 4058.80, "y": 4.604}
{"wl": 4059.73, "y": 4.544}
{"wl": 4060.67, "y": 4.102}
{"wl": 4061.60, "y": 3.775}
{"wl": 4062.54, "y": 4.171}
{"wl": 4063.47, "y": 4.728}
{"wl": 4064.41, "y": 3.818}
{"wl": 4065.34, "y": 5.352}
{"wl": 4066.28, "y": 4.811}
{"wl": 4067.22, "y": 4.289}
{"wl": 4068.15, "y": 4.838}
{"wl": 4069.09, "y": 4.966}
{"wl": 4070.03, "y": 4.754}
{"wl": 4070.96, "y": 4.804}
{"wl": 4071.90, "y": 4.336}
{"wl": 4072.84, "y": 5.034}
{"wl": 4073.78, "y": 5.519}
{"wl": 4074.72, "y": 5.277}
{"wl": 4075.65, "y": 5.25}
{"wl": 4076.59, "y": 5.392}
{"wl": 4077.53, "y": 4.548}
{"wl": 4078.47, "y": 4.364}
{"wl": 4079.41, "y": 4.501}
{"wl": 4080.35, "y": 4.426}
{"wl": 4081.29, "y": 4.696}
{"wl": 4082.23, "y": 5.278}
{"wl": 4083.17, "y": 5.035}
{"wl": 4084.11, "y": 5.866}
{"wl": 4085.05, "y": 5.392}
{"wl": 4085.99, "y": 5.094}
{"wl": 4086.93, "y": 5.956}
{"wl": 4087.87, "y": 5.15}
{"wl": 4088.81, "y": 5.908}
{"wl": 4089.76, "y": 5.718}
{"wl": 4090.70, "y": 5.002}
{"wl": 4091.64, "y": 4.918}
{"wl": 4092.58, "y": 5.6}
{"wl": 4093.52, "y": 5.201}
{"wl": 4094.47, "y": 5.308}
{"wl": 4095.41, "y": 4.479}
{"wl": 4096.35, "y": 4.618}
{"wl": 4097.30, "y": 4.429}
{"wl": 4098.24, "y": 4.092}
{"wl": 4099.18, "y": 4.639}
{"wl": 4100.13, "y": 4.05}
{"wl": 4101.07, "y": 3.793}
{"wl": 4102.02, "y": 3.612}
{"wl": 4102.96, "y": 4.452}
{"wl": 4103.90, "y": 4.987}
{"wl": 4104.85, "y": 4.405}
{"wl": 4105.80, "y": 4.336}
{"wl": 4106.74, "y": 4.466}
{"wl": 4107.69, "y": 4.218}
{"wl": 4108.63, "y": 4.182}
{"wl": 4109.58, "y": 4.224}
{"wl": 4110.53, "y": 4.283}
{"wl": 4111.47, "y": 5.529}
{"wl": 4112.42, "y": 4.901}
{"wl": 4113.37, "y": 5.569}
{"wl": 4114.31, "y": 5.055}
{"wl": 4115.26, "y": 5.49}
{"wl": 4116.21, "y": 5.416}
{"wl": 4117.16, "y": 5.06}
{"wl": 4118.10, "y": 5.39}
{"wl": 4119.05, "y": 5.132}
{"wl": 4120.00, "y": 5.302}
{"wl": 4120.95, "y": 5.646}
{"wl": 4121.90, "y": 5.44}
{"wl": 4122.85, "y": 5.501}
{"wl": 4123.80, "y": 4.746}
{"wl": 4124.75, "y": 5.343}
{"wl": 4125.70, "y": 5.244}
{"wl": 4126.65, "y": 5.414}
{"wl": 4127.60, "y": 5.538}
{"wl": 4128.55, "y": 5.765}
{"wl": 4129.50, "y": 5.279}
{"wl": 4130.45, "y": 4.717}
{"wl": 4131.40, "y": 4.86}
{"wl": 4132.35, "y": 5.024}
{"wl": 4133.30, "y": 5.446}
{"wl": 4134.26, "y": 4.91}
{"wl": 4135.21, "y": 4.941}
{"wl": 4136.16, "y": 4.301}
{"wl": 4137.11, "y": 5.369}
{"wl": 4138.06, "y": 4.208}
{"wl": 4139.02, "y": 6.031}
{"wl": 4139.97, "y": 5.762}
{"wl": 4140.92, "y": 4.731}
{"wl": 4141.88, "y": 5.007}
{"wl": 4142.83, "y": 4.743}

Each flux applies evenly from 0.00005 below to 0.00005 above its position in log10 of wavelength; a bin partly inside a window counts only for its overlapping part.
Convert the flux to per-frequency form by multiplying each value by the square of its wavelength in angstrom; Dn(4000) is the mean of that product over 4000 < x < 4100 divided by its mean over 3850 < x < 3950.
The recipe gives 1.7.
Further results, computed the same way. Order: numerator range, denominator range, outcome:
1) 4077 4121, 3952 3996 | 1.42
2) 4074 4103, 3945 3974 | 1.72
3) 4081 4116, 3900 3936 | 1.59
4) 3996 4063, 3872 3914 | 1.62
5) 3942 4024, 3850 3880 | 1.44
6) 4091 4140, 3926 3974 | 1.96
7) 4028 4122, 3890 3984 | 1.62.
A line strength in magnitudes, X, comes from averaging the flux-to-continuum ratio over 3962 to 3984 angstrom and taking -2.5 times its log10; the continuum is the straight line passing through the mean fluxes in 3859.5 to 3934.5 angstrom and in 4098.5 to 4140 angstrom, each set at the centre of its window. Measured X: 0.25 mag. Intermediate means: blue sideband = 3.26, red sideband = 4.94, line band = 3.06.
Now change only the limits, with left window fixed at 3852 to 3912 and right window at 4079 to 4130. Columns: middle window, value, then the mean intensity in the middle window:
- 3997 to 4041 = -0.22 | 5.28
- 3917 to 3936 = 0.24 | 2.89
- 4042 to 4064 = -0.08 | 4.91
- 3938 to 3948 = 0.29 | 2.87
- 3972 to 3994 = -0.06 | 4.27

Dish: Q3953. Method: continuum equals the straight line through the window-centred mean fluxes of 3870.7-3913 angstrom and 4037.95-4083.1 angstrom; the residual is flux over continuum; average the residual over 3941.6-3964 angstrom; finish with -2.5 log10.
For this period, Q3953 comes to 0.15 mag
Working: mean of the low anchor 3.38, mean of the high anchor 4.93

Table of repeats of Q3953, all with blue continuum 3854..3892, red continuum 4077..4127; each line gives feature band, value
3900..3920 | -0.194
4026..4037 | -0.185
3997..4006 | -0.227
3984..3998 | -0.214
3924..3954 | 0.253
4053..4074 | -0.043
